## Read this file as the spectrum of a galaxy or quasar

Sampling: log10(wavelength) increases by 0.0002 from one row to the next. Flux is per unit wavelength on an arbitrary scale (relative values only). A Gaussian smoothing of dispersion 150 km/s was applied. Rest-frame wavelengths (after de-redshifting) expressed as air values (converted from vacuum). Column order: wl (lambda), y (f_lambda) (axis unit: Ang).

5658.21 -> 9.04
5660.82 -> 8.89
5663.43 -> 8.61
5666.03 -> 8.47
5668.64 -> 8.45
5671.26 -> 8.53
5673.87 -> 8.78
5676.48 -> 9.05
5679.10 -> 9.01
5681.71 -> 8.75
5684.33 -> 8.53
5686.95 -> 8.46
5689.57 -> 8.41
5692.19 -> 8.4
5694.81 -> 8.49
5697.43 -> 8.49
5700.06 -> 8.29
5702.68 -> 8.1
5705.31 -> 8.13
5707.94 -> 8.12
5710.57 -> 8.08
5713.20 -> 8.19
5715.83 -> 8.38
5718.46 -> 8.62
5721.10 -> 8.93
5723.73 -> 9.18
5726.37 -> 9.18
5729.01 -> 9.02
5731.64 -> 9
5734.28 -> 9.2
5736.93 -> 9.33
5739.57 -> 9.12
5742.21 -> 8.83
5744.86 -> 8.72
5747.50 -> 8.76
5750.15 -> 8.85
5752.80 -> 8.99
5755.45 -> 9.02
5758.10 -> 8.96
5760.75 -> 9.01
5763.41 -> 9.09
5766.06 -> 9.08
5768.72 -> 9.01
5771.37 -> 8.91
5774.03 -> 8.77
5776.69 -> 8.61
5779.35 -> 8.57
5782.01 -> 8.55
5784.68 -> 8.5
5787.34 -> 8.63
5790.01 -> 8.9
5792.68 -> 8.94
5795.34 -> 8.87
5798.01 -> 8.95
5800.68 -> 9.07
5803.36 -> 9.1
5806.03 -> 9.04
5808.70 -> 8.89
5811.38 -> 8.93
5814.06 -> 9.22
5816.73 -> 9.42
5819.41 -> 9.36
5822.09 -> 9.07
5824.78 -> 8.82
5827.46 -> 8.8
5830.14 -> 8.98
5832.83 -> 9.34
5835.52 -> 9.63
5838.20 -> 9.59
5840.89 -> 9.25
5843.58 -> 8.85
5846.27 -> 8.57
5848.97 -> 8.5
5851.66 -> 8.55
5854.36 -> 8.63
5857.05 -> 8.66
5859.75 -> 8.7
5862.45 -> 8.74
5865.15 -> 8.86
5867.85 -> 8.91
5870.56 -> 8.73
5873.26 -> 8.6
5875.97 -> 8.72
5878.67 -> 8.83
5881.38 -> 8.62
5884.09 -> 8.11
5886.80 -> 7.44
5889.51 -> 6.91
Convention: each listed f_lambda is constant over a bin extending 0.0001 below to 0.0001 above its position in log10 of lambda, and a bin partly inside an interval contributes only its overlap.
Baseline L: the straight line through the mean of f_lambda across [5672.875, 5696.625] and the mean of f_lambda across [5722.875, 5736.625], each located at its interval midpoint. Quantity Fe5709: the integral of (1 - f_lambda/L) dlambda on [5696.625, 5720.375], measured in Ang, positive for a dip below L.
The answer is 1.66 Ang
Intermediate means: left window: 8.65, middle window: 8.28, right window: 9.13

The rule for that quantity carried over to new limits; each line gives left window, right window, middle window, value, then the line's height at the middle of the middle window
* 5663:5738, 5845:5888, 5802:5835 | -1.9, 8.59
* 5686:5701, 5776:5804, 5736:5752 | -0.6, 8.61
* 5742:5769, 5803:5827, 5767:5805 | 0.8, 9.01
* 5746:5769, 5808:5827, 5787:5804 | 0.2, 9.05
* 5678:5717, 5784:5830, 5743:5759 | -0.4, 8.68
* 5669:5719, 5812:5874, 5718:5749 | -1.5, 8.59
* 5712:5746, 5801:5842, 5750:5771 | 0.0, 8.99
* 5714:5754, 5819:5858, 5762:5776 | 0.0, 8.94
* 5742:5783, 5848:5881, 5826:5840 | -0.8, 8.75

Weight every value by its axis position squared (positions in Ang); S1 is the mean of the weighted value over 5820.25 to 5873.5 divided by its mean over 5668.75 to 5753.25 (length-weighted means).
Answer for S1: 1.07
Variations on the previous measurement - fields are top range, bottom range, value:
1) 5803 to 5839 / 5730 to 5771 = 1.04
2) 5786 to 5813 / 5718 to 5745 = 1.01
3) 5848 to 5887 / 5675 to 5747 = 1.05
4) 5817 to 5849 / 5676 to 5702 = 1.12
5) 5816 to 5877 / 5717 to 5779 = 1.03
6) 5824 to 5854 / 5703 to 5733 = 1.09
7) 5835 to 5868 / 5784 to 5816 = 1.01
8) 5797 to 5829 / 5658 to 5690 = 1.09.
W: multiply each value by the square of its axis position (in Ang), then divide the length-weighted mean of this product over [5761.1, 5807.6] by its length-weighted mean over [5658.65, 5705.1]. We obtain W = 1.07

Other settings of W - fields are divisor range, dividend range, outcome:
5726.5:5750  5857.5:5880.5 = 1.02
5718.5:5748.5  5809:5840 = 1.05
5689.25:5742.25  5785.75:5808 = 1.06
